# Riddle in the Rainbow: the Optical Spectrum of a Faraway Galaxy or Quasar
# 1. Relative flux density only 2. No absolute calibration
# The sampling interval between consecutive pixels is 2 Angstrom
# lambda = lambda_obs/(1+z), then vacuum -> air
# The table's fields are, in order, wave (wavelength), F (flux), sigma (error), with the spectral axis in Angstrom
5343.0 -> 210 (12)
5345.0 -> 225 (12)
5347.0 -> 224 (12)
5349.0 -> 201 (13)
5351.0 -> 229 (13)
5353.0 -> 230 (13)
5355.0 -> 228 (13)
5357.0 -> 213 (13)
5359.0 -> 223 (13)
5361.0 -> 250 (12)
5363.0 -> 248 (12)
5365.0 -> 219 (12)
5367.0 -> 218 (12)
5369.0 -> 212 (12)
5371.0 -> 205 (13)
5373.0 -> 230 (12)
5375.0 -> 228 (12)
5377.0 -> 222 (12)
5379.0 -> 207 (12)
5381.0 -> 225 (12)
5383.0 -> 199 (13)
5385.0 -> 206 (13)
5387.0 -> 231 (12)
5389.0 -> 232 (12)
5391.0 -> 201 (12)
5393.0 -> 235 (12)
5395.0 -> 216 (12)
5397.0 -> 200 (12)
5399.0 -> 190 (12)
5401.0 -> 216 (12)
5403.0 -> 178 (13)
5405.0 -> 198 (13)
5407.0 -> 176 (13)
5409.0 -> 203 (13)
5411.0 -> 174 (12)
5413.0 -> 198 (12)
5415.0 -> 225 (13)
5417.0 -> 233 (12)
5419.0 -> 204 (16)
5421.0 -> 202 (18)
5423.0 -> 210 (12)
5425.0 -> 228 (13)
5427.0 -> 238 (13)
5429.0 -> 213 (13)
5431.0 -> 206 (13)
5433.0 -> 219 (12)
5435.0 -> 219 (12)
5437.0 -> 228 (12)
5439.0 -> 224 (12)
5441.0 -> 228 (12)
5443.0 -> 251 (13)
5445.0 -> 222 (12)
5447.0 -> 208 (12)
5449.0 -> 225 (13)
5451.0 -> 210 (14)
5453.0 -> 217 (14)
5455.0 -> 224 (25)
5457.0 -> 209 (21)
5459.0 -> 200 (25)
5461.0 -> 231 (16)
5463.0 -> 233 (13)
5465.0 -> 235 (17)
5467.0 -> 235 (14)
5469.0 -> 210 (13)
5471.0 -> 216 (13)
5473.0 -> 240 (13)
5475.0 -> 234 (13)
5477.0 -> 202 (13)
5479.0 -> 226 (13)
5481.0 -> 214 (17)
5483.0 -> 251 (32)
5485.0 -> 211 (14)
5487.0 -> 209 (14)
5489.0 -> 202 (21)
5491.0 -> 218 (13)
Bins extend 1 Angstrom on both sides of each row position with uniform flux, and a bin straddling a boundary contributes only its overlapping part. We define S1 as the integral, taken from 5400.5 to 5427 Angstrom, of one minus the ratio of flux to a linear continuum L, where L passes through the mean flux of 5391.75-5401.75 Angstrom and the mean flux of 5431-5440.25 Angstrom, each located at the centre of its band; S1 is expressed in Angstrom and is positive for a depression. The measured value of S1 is 1.3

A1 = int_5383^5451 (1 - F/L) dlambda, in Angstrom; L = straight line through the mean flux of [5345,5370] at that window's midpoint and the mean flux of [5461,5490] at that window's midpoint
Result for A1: 3.3 Angstrom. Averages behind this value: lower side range 225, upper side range 223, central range 213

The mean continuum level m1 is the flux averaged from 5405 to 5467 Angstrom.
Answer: 216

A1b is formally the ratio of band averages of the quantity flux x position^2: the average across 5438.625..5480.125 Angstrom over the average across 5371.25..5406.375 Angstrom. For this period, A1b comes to 1.1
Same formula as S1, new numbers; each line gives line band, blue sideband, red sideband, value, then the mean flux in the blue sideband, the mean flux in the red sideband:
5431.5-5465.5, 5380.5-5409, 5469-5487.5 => -0.8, 207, 222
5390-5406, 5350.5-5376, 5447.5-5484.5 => 1.4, 226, 223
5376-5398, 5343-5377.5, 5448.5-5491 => 0.7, 223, 221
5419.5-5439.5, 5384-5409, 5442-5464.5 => -0.3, 206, 221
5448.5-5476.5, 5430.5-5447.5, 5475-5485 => 0.1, 224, 223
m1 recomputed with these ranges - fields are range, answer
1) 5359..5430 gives 214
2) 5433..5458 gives 222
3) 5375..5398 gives 216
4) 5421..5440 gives 220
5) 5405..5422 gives 202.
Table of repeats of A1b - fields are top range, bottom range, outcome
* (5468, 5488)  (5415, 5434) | 1.04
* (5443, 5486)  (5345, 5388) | 1.04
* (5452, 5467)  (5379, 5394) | 1.05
